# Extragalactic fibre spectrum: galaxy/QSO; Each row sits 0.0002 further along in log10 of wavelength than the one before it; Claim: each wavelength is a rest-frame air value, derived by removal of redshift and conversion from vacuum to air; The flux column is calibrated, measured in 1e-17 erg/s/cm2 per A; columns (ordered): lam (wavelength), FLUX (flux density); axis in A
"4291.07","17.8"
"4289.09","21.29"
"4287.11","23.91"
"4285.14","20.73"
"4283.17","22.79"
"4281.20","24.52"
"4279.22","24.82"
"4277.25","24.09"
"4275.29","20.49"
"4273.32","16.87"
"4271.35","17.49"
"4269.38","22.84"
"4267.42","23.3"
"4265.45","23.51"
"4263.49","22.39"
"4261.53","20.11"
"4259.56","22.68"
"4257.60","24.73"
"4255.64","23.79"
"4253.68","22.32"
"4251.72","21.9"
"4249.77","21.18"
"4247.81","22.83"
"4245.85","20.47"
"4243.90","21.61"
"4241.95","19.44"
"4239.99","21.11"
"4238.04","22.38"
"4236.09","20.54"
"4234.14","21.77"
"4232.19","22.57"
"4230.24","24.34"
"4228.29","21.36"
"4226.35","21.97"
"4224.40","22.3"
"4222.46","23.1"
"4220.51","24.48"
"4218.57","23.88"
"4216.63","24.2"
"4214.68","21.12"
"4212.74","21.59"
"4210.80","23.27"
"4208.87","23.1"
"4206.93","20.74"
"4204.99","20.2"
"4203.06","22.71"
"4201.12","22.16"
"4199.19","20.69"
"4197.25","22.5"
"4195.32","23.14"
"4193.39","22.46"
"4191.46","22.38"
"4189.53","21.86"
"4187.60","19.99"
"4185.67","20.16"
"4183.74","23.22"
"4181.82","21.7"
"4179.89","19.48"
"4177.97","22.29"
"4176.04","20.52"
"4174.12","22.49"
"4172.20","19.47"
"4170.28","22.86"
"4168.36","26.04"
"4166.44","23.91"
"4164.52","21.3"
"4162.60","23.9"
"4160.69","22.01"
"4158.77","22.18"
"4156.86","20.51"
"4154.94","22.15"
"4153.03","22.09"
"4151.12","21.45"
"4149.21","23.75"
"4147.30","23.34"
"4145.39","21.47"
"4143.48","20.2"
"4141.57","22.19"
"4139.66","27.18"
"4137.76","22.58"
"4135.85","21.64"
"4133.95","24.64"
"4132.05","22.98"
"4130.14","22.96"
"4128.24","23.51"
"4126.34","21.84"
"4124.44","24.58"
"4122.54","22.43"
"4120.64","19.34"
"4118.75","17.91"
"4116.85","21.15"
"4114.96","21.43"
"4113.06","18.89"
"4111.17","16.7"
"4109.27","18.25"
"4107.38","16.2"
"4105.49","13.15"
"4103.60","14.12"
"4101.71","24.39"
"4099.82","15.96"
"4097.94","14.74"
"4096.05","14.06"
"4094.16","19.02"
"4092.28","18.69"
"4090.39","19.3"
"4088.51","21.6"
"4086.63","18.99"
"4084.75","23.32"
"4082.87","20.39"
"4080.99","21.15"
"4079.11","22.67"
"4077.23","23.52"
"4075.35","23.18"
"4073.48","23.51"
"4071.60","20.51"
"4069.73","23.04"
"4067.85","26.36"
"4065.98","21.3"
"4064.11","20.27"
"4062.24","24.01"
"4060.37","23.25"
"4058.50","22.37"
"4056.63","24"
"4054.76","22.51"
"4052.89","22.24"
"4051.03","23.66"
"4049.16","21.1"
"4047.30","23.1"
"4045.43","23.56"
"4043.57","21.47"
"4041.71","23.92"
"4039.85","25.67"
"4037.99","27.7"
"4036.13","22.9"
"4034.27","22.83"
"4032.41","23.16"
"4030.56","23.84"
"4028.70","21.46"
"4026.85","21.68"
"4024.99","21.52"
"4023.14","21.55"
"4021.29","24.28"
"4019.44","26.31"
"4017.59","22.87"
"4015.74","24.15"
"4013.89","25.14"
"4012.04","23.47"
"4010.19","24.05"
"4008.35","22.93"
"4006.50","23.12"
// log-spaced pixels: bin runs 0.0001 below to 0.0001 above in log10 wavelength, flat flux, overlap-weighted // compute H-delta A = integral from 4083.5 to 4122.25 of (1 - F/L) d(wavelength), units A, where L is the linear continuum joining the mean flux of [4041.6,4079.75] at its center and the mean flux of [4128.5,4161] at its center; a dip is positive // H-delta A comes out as 7.3 A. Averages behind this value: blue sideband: 22.8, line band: 18.4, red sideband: 22.6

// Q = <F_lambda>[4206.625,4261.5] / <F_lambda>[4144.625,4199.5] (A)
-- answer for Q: 1.0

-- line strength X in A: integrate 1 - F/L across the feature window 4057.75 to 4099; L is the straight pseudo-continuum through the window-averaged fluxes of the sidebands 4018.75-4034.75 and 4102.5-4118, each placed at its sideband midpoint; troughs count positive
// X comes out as -3.1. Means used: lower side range 22.9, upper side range 17.6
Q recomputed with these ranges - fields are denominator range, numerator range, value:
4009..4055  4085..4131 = 0.82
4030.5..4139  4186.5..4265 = 1.03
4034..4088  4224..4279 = 0.96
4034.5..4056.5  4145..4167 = 0.95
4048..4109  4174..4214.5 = 1.05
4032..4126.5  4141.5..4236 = 1.05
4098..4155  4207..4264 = 1.07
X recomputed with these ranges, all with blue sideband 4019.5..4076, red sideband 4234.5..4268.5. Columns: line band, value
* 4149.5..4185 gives 0.5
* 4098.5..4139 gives 4.4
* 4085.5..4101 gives 3.3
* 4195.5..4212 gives 0.2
